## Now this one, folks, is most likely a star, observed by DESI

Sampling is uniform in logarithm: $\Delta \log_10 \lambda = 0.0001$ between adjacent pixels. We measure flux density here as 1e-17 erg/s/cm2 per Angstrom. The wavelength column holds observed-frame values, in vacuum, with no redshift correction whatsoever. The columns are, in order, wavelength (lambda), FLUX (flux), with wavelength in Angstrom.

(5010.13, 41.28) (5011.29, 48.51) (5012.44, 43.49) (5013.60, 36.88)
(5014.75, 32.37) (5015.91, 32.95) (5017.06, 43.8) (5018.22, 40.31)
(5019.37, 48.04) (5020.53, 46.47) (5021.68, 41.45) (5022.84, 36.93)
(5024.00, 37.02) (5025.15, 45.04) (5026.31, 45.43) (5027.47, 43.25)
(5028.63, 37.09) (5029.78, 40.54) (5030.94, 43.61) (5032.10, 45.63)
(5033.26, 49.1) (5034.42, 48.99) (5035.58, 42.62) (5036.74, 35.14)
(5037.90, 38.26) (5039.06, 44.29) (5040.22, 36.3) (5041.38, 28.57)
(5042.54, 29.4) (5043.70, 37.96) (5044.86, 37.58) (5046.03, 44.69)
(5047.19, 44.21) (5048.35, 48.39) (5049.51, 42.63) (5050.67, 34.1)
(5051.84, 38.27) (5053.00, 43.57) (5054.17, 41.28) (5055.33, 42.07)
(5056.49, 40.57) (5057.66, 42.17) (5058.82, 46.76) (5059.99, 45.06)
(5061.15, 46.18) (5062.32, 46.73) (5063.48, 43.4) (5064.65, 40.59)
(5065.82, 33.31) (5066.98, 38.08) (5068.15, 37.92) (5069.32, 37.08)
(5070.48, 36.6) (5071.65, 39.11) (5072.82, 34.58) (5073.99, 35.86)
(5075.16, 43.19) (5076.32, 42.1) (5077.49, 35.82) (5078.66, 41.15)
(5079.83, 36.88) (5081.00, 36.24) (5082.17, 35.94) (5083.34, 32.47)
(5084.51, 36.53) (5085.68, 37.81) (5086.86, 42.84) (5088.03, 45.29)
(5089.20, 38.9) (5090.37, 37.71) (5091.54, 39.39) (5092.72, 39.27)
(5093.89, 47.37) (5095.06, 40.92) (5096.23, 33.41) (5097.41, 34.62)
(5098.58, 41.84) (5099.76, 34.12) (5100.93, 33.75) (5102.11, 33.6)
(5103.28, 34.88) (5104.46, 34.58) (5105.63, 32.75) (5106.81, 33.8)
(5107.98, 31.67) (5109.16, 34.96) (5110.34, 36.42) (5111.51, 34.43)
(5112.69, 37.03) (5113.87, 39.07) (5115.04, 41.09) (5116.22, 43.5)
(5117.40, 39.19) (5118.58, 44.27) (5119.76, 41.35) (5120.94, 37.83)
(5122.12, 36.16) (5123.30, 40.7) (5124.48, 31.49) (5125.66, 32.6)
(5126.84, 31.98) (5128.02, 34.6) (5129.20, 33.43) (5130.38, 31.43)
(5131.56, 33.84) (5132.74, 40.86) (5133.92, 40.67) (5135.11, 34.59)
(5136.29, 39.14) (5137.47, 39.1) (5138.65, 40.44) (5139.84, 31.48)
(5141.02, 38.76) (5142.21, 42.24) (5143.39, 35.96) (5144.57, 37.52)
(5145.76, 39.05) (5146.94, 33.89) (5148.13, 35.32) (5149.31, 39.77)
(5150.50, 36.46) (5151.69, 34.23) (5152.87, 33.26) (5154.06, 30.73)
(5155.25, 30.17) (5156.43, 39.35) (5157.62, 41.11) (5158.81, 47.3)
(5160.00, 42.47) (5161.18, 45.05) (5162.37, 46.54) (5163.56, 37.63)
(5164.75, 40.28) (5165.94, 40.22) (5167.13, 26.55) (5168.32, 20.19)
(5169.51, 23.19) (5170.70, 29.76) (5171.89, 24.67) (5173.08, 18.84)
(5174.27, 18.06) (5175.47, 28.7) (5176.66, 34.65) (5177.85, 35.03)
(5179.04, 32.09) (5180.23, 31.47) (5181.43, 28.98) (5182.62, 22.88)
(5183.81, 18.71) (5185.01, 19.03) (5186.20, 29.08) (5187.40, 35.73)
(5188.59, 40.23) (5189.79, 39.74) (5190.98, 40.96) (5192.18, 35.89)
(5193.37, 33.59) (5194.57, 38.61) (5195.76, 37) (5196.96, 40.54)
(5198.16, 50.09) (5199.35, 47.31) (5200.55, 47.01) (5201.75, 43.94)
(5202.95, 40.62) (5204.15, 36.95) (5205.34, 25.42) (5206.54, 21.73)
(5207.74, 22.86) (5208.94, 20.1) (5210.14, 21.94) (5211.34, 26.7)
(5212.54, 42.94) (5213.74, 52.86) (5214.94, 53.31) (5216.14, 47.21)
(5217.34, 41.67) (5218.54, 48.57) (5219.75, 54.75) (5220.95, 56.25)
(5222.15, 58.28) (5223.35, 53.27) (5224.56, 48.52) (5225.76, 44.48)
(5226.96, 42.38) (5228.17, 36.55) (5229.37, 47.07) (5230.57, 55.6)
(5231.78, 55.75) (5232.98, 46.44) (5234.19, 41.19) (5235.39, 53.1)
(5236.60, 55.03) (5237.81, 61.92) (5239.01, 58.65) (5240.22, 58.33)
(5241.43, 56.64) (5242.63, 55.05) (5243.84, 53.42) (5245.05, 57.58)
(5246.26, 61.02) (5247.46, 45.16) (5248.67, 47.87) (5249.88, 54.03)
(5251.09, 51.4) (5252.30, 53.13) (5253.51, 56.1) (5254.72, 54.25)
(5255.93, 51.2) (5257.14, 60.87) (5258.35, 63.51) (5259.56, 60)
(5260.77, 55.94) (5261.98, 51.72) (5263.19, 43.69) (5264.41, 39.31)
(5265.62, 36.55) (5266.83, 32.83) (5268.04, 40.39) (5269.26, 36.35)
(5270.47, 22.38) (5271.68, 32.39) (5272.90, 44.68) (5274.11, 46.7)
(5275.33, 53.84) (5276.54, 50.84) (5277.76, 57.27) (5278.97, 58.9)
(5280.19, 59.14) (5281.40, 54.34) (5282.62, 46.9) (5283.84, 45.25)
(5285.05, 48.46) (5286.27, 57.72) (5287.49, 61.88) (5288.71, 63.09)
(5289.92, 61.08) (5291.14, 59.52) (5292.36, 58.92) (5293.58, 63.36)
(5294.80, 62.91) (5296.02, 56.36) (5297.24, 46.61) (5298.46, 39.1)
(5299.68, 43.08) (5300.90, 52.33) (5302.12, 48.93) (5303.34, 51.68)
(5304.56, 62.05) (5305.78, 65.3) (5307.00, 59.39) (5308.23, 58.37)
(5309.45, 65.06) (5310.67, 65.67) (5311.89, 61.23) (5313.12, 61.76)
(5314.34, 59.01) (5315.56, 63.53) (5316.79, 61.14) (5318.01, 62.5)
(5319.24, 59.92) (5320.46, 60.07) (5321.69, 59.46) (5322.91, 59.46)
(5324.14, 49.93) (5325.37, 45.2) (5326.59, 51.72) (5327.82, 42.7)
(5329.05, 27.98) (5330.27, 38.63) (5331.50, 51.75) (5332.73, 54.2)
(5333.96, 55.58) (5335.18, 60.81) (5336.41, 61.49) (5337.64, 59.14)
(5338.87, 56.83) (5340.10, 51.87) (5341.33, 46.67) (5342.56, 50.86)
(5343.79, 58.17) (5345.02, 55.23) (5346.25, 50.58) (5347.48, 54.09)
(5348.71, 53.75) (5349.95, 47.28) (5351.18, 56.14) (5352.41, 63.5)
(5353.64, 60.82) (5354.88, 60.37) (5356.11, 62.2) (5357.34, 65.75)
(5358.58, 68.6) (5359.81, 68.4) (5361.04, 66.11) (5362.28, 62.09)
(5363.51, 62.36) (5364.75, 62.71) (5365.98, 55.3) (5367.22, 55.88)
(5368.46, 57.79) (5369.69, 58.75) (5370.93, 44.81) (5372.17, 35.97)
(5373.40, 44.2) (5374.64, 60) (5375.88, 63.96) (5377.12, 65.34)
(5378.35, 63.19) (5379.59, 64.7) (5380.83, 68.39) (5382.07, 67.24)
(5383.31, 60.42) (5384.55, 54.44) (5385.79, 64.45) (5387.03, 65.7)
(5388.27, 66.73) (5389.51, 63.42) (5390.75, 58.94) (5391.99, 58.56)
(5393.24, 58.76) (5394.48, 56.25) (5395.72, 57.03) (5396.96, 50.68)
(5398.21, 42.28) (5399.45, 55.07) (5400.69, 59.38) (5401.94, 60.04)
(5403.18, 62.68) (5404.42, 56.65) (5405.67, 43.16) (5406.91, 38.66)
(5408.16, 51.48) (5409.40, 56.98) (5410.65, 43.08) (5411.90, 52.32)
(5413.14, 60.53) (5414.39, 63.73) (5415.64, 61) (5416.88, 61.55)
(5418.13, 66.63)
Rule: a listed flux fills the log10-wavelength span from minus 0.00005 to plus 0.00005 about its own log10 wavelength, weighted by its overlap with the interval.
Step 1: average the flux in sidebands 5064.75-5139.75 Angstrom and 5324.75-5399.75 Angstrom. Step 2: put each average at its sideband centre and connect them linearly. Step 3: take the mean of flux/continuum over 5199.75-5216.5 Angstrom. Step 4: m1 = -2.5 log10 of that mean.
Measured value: 0.25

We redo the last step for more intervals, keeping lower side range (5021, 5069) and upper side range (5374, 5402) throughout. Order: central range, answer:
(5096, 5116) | 0.24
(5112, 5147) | 0.22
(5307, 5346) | 0.03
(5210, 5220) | 0.15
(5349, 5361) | -0.06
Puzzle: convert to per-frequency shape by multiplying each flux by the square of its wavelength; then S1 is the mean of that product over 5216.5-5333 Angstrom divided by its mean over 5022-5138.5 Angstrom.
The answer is 1.5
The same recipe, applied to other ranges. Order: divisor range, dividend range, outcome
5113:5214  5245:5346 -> 1.59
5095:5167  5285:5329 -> 1.63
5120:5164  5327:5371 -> 1.62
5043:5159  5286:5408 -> 1.64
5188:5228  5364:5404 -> 1.52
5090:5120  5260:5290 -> 1.37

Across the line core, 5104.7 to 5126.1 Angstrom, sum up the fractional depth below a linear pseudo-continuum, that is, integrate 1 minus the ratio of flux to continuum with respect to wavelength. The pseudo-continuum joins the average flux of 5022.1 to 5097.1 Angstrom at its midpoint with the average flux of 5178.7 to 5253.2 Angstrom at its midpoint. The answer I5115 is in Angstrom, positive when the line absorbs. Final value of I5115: 2.2 Angstrom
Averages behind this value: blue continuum 40.1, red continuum 43.3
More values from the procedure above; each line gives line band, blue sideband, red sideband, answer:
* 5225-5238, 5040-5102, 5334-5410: 0.1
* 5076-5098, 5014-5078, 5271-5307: 2.1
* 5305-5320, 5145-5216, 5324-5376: -3.4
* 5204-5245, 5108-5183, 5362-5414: -3.4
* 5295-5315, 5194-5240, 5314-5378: -1.5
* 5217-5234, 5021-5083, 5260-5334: -0.1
